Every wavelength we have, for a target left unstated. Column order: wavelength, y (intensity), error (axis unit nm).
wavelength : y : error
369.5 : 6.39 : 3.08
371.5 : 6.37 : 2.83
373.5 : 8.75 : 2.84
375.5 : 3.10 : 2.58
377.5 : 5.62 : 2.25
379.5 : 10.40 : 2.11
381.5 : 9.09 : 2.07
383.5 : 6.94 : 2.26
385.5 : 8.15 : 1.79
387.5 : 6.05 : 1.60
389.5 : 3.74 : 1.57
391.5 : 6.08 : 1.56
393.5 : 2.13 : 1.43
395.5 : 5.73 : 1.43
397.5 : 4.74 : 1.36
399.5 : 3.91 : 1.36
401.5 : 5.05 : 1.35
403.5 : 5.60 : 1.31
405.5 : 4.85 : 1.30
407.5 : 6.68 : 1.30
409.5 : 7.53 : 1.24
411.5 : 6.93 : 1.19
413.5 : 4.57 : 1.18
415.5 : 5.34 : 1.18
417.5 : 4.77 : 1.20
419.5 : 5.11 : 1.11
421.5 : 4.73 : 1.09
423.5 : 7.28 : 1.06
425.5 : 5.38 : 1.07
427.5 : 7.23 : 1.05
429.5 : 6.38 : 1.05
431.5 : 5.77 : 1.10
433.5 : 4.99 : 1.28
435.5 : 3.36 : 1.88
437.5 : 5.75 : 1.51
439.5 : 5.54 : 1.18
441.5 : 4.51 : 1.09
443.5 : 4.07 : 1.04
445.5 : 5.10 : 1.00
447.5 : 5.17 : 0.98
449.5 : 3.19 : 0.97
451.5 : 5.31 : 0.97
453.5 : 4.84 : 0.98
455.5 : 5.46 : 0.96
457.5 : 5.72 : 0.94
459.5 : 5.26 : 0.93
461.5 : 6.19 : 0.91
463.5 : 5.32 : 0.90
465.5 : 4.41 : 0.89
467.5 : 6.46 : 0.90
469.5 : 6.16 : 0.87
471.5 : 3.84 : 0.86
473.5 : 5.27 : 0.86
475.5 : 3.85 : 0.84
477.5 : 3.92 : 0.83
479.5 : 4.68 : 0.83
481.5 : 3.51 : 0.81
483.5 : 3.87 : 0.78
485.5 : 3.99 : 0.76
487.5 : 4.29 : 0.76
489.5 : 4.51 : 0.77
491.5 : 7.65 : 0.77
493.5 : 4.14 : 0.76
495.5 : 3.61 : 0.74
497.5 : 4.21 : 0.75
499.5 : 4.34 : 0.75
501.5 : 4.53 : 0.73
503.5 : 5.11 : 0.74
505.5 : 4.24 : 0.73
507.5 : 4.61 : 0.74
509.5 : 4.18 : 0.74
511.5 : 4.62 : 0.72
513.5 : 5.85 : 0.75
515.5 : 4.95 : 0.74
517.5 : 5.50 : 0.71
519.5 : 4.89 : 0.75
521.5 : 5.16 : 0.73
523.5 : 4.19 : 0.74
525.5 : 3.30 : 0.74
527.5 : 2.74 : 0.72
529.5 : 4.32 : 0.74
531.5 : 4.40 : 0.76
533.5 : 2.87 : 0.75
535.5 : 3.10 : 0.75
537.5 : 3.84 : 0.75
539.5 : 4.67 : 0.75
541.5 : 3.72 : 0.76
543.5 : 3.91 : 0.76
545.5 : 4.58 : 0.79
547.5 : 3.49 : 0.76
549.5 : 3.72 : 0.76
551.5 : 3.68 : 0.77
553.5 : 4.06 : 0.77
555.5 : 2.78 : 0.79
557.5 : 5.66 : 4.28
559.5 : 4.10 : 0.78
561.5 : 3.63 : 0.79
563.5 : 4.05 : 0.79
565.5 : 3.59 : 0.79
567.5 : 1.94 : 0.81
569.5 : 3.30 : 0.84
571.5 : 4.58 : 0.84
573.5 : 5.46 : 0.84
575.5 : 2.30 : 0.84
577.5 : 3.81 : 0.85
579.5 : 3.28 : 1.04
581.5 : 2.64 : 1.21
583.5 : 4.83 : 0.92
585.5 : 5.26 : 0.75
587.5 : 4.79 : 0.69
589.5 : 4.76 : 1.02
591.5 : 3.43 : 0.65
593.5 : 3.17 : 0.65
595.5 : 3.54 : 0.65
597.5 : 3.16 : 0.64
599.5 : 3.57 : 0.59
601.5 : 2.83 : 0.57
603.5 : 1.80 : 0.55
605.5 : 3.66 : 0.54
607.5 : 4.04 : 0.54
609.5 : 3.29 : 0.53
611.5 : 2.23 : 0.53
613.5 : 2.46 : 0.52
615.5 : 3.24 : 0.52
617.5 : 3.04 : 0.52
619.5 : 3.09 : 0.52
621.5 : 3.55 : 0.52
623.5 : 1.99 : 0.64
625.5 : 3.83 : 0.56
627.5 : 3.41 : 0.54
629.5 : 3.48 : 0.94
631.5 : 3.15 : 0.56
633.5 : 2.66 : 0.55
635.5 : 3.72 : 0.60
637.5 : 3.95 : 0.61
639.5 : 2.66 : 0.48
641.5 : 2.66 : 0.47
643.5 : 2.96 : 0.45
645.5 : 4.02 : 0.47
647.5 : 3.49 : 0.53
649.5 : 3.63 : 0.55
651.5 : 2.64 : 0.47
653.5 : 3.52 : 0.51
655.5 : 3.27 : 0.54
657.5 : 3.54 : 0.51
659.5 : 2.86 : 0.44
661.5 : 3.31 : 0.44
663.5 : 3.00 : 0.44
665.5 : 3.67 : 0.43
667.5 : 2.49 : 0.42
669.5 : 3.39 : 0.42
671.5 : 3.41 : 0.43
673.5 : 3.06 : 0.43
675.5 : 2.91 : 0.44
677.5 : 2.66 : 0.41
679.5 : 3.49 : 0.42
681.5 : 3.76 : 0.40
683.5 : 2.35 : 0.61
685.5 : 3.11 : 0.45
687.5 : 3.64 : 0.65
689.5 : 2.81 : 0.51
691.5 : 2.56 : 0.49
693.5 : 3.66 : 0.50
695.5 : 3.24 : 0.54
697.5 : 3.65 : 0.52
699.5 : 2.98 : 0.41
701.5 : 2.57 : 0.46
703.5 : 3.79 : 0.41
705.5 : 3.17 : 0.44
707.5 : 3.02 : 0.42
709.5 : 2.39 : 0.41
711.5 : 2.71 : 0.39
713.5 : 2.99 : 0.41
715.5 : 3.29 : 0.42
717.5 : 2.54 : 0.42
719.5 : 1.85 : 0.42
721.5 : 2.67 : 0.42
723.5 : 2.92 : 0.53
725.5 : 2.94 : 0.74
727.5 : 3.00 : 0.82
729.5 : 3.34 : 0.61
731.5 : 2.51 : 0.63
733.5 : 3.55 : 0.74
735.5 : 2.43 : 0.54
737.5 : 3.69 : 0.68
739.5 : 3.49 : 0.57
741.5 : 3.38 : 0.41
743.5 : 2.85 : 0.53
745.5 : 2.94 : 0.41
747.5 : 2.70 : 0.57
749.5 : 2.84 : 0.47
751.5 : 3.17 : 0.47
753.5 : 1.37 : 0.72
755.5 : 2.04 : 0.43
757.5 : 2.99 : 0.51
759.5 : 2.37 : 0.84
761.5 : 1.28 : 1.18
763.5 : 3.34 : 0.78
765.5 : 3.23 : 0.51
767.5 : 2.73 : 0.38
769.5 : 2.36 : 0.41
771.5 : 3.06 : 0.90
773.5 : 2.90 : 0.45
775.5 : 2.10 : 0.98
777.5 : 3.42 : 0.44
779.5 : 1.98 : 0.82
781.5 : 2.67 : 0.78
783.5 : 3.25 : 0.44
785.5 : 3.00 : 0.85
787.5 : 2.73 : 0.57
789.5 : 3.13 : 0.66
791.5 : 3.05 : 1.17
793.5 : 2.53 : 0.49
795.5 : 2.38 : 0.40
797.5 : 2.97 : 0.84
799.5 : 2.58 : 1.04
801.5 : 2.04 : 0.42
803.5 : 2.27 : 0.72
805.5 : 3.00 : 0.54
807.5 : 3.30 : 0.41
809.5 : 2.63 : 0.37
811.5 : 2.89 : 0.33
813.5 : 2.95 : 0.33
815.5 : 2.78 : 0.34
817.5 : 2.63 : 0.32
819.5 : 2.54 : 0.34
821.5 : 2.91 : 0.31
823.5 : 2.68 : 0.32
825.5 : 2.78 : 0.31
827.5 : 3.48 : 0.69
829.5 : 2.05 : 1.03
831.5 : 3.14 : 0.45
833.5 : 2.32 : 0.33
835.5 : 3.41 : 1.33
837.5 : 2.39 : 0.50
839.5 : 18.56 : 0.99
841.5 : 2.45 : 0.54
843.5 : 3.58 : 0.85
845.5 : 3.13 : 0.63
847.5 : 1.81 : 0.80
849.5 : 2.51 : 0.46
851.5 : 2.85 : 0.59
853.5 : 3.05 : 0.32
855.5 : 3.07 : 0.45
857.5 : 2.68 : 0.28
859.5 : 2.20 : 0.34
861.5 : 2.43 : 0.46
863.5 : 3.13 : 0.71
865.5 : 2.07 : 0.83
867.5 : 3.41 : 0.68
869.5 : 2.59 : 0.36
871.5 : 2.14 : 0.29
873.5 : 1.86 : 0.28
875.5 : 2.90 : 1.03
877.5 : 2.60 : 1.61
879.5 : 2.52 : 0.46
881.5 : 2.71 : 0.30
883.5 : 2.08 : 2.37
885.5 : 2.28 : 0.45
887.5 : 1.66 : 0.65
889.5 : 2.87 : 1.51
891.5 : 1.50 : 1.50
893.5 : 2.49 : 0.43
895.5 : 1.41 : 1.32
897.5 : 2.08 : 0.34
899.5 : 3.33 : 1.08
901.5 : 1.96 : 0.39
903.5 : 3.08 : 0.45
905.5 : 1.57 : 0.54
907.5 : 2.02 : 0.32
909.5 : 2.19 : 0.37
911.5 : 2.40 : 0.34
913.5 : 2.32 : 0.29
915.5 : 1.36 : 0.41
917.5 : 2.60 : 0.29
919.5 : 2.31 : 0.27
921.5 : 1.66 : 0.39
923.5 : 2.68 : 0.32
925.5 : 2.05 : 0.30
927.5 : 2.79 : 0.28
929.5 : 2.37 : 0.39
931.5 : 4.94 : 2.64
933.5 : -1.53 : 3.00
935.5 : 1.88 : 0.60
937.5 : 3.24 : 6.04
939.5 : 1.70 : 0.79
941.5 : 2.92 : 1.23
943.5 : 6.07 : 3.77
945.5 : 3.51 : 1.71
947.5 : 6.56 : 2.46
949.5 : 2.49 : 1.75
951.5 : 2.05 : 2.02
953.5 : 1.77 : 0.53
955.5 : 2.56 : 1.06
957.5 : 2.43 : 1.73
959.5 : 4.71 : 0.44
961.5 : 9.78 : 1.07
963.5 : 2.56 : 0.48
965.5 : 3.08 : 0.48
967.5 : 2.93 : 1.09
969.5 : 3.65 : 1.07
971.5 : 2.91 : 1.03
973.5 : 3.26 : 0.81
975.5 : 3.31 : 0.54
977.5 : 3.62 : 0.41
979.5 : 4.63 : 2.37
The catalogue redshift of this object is 1.577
